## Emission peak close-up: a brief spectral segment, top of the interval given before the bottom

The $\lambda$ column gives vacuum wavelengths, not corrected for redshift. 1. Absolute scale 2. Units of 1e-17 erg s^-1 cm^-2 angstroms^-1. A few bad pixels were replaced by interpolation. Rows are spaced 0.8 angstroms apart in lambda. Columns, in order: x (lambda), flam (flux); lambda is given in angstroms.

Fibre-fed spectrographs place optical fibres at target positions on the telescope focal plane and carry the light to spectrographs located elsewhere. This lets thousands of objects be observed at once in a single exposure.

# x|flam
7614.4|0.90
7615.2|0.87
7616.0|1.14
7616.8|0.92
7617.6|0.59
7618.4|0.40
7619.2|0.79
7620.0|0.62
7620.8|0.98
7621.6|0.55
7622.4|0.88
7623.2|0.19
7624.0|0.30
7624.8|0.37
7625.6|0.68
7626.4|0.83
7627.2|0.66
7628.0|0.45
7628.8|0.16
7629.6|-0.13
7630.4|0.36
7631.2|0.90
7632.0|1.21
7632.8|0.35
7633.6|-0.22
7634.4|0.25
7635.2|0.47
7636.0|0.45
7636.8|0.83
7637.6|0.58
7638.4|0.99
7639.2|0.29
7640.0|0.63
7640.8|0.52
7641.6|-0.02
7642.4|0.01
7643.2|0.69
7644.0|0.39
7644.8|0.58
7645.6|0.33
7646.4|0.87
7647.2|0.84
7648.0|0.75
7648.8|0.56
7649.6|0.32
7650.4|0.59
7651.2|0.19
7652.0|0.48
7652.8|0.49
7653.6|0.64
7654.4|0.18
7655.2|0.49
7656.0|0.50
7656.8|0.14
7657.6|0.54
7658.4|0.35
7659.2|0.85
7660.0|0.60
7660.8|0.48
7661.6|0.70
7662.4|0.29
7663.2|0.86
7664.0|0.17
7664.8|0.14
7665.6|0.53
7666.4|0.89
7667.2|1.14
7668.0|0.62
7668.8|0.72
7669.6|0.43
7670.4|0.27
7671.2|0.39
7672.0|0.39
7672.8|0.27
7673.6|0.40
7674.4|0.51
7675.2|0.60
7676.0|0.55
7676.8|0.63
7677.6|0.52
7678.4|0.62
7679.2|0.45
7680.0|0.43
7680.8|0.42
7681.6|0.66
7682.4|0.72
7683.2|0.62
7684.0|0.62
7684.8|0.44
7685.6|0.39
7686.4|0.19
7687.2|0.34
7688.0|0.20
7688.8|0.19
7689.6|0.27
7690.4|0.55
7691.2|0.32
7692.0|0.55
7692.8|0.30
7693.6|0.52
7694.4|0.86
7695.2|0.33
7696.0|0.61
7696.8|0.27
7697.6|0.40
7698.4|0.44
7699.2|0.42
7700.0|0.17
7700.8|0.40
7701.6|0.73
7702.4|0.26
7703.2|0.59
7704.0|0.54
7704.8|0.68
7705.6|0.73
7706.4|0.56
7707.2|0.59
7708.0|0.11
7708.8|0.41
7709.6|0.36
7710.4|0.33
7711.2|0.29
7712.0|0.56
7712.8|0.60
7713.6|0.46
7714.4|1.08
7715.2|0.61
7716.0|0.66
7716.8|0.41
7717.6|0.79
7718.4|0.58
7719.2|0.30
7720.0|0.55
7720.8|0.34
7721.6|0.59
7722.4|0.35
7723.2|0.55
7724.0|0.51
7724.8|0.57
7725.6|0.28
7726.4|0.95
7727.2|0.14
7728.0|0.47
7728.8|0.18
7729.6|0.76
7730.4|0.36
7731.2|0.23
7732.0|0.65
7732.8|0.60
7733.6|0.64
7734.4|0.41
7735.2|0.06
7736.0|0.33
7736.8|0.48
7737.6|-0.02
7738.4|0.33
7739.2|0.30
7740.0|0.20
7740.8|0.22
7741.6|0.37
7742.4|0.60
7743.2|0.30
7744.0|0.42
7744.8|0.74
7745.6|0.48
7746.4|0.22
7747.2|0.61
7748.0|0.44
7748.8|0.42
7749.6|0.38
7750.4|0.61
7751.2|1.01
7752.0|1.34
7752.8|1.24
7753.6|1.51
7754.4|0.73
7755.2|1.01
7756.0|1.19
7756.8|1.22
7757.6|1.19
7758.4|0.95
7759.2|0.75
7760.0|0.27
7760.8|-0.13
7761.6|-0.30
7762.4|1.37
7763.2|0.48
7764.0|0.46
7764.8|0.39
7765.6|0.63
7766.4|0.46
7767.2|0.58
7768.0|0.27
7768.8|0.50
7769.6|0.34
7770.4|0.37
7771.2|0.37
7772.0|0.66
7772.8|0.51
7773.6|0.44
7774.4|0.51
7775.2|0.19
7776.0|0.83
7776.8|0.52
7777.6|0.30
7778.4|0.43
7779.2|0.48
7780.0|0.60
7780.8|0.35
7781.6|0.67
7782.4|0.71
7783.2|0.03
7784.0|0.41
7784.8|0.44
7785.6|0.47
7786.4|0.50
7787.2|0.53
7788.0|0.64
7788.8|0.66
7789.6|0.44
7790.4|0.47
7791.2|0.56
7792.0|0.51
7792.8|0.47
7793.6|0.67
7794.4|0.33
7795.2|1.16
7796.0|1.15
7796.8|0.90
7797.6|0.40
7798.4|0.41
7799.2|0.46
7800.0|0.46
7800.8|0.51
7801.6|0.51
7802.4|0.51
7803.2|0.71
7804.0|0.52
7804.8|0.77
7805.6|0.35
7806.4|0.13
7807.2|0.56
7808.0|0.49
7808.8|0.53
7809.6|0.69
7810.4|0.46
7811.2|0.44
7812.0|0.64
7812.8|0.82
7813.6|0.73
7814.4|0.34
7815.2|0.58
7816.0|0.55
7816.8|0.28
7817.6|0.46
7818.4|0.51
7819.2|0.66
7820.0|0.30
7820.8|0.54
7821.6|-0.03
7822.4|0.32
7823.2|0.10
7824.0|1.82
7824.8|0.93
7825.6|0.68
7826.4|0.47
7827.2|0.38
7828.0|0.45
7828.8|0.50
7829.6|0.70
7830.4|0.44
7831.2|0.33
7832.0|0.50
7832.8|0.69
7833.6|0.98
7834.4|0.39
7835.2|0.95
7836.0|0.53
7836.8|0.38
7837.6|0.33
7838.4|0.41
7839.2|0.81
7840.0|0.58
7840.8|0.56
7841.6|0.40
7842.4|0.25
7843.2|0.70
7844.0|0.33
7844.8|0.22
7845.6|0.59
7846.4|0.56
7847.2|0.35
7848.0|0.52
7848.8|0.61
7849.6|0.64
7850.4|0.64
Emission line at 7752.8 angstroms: H-gamma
